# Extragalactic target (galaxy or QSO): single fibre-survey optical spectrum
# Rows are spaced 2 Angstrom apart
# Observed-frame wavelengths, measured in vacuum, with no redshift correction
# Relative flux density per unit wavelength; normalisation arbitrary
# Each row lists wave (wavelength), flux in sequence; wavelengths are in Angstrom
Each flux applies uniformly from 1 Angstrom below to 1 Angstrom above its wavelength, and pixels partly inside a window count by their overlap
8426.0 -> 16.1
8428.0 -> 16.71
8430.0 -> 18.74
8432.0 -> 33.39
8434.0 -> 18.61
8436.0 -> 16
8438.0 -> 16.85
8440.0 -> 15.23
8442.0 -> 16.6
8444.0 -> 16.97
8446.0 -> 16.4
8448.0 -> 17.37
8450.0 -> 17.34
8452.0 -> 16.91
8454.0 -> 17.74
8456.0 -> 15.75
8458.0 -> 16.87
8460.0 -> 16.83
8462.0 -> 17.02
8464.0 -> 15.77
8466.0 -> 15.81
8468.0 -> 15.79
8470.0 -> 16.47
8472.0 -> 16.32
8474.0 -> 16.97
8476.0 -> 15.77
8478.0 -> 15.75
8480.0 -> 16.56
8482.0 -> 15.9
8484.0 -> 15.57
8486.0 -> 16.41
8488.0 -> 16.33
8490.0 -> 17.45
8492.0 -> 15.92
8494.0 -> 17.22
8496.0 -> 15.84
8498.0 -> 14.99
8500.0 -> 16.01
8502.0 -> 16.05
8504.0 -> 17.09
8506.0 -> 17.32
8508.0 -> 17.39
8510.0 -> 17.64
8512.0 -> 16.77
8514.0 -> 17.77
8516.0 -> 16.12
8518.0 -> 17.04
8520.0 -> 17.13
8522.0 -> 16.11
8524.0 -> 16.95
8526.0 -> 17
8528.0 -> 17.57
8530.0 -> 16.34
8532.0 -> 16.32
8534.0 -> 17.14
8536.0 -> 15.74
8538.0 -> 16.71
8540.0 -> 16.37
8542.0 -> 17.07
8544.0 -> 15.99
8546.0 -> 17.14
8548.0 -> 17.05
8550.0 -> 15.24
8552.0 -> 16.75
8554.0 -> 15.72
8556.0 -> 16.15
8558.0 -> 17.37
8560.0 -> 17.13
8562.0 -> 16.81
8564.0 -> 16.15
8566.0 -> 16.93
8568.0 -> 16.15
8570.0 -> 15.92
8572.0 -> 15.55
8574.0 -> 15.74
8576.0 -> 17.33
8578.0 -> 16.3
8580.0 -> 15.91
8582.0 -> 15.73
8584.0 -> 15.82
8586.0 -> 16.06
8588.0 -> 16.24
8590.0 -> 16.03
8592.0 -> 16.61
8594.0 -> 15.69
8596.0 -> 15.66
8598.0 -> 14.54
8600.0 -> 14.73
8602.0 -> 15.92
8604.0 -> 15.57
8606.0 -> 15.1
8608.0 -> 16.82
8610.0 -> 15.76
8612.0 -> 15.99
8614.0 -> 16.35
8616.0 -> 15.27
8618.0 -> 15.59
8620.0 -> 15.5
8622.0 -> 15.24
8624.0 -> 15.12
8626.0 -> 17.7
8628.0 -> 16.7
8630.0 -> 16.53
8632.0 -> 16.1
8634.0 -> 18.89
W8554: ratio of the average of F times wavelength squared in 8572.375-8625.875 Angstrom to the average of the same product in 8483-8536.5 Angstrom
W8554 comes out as 0.97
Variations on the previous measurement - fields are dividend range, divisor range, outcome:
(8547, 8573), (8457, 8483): 1.03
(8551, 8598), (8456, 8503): 1.02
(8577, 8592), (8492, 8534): 0.98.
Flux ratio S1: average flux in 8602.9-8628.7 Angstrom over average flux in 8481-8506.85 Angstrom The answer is 1.0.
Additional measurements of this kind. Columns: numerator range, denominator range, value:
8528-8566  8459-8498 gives 1.02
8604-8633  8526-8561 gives 0.96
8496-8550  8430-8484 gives 0.97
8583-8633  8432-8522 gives 0.95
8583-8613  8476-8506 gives 0.97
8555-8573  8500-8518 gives 0.97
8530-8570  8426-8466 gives 0.93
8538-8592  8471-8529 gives 0.99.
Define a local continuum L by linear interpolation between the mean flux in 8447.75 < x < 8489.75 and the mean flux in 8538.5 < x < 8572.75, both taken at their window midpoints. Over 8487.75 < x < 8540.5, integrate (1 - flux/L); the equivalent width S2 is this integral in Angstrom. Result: -0.8 Angstrom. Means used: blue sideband 16.4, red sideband 16.5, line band 16.7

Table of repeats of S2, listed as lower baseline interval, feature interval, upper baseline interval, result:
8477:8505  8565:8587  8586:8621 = -0.38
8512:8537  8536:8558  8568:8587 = 0.04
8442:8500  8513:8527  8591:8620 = -0.62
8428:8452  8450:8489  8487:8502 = 1.90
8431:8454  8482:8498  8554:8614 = 1.17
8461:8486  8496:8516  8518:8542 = -0.28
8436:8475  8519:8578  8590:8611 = -2.03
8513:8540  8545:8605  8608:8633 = 0.90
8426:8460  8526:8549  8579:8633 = 0.03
